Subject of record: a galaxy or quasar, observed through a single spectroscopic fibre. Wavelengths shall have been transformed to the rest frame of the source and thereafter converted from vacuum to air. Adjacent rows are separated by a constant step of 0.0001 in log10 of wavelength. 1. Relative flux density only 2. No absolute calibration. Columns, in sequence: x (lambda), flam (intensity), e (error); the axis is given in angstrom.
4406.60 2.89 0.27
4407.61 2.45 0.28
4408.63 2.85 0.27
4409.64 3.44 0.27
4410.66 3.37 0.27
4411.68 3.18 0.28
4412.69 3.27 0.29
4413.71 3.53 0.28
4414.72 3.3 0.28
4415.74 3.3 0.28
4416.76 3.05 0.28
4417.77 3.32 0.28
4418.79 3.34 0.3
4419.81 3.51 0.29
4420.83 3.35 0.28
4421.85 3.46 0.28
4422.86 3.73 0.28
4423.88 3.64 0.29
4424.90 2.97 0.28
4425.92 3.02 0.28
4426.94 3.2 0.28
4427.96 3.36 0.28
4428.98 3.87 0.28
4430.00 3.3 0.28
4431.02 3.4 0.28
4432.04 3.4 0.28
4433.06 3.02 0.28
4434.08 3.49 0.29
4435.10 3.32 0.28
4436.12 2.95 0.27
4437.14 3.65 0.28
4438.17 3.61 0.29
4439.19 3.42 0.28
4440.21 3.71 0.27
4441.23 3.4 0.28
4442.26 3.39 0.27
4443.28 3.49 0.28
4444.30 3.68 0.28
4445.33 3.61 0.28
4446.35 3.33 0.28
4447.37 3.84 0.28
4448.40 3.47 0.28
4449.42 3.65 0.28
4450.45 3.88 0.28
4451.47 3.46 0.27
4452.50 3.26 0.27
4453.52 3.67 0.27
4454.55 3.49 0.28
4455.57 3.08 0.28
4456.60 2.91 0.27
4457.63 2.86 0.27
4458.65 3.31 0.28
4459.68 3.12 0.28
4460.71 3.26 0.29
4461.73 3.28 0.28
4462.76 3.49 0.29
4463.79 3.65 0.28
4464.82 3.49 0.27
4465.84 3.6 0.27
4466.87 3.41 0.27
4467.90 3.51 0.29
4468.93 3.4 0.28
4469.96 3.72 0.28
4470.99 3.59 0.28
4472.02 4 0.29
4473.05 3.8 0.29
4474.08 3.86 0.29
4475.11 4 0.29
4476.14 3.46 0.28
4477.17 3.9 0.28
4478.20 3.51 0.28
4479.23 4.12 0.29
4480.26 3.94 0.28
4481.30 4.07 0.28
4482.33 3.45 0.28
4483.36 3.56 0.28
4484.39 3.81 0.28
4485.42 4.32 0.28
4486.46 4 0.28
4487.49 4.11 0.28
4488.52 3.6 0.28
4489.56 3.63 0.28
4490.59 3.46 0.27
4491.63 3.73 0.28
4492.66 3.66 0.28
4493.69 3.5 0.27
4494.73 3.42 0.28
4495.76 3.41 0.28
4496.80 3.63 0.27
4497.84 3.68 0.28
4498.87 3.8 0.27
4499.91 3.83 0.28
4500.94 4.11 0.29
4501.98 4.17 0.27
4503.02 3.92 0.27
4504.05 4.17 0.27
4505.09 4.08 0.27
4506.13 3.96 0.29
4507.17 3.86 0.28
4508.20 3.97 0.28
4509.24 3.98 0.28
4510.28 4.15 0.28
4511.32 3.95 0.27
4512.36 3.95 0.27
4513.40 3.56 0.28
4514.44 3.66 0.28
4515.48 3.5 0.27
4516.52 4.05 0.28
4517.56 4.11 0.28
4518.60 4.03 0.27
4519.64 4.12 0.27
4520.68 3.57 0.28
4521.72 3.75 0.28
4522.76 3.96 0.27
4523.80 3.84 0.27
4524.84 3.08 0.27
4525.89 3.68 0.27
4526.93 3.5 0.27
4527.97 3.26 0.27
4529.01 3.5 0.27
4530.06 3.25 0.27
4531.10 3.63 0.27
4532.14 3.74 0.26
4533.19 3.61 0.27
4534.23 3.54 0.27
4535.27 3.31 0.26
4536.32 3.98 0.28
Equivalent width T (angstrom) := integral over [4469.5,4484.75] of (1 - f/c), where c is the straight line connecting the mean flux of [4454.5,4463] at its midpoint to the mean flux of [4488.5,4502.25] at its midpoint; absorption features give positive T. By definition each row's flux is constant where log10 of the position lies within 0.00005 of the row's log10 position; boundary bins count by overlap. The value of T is -1.59 angstrom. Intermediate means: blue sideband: 3.18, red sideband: 3.68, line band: 3.79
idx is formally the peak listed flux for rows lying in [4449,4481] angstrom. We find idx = 4.12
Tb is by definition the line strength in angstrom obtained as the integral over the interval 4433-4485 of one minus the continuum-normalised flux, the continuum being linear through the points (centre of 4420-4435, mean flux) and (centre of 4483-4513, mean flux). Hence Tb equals 0.7 angstrom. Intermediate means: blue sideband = 3.37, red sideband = 3.84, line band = 3.54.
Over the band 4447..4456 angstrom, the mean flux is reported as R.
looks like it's 3.53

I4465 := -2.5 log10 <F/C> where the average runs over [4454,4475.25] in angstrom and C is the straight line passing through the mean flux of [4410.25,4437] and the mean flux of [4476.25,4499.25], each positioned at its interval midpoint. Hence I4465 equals 0.04 mag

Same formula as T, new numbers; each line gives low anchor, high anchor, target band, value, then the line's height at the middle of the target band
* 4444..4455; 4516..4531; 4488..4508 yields -0.7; 3.65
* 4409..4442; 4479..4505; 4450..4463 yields 1.0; 3.57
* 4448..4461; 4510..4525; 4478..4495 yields -0.9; 3.59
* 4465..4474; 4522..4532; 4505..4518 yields -1.2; 3.56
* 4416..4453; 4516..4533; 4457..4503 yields -1.3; 3.56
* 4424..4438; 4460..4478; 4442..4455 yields -0.4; 3.45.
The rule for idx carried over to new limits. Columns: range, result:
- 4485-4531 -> 4.32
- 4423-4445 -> 3.87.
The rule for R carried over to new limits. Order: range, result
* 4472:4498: 3.75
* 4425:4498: 3.54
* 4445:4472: 3.45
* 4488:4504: 3.72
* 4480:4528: 3.8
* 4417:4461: 3.4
